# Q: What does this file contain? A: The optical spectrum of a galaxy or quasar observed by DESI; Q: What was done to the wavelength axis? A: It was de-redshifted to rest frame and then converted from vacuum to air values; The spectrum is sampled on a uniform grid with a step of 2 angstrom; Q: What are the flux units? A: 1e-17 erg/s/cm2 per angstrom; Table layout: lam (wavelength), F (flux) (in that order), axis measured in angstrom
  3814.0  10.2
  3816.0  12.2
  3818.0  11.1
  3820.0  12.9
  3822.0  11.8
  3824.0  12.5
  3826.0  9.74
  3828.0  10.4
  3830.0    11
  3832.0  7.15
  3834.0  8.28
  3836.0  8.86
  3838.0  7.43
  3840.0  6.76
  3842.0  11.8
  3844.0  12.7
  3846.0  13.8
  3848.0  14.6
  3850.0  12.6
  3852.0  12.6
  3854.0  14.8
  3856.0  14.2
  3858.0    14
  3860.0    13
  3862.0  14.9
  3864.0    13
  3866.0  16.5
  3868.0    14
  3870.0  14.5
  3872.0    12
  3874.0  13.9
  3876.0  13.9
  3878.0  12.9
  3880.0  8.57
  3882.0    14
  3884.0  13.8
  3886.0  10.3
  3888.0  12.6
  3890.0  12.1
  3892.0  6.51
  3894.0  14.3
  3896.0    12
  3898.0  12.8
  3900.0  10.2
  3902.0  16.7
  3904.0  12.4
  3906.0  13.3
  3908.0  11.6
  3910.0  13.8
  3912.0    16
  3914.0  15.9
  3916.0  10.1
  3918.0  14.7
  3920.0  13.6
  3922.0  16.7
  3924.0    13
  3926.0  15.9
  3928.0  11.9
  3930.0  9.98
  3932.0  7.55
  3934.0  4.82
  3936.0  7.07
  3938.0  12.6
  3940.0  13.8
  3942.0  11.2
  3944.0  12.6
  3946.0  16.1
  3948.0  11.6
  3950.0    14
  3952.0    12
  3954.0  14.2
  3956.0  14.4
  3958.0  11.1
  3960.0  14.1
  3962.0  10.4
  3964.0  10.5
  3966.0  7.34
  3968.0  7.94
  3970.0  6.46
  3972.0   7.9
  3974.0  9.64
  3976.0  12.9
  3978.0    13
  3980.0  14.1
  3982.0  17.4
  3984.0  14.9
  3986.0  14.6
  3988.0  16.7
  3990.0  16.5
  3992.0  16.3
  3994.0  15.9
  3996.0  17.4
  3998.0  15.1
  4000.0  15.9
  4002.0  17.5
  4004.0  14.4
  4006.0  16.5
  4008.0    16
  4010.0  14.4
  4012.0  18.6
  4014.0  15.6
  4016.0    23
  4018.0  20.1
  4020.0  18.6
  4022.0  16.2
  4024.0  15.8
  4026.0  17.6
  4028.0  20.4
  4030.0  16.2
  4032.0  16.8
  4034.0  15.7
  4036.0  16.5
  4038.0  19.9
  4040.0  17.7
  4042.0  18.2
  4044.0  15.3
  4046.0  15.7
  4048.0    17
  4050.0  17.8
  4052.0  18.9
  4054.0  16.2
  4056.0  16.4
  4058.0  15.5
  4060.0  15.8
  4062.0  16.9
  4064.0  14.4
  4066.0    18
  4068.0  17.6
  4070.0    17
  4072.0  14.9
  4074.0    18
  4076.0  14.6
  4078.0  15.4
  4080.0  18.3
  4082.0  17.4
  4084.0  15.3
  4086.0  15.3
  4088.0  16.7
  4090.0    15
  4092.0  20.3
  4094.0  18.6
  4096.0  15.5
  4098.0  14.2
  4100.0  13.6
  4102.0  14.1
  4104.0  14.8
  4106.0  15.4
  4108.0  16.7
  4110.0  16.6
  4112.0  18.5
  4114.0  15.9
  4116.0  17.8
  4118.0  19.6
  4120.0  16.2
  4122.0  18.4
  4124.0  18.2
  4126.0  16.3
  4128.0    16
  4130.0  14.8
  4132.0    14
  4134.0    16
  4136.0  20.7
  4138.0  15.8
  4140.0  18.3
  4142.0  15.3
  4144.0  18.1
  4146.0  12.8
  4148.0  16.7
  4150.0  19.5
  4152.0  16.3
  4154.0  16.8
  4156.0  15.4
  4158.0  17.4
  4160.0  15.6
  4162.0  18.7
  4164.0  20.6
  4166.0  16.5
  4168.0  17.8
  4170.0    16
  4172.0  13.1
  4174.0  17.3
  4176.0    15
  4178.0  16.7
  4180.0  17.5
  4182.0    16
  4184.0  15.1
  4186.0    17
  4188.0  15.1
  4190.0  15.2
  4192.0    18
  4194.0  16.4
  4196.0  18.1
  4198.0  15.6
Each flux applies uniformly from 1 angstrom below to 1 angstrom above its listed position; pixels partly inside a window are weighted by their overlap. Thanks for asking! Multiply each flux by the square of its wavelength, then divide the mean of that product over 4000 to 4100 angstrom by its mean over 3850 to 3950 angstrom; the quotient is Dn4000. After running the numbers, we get 1.43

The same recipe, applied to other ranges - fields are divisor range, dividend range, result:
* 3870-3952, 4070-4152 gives 1.47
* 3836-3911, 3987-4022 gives 1.44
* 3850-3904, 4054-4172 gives 1.44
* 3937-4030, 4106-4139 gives 1.25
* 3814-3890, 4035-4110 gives 1.52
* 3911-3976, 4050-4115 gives 1.49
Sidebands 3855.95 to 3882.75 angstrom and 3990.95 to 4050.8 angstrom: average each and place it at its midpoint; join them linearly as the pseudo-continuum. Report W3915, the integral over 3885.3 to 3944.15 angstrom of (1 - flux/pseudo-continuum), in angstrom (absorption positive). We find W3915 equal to 9.5 angstrom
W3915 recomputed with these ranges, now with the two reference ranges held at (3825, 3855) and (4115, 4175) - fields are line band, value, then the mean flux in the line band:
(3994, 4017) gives -4.3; 16.7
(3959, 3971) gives 3.5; 9.46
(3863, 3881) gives -2.8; 13.3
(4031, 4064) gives -4.2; 16.8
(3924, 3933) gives 0.8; 11.5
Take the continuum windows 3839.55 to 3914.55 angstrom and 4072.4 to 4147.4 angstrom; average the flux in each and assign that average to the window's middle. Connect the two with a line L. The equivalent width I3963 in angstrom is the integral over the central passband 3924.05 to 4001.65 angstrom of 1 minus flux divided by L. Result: 9.4 angstrom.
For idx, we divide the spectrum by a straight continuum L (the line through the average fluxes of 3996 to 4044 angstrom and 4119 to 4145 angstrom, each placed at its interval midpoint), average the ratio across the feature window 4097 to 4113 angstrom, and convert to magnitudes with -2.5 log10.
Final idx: 0.09 mag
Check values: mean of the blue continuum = 17.2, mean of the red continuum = 16.8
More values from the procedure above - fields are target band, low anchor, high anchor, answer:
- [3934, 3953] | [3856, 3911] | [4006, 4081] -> 0.209 mag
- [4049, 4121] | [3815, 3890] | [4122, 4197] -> -0.065 mag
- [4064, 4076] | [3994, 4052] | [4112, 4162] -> 0.022 mag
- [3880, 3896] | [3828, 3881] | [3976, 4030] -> 0.125 mag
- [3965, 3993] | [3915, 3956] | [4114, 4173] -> 0.058 mag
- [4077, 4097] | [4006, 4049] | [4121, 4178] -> 0.017 mag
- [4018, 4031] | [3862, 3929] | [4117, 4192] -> -0.185 mag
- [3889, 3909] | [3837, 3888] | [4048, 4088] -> 0.109 mag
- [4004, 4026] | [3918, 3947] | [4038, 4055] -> -0.100 mag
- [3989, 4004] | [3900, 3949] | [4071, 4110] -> -0.156 mag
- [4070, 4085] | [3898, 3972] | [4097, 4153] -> -0.067 mag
